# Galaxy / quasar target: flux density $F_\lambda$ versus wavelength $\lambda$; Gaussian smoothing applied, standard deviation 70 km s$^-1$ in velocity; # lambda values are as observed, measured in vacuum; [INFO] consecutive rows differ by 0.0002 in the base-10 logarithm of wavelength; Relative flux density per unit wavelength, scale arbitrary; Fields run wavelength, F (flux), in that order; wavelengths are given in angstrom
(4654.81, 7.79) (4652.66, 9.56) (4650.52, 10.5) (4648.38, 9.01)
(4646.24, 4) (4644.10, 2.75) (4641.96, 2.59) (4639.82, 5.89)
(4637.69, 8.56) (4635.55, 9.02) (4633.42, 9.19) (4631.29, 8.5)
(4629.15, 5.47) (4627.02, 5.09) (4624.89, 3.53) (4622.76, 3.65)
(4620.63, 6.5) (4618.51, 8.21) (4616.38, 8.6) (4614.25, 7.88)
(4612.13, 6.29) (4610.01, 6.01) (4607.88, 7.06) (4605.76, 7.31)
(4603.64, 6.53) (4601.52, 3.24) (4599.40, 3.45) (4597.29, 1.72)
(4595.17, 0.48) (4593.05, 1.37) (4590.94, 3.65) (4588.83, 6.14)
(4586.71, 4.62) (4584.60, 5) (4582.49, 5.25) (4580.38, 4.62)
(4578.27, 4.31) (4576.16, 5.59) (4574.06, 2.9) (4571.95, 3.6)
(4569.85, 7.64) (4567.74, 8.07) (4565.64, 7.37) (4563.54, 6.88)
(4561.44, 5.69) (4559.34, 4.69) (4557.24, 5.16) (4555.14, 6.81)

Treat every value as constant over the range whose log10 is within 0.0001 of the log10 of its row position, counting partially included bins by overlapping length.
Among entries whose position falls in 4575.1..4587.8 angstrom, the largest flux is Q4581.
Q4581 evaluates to 5.59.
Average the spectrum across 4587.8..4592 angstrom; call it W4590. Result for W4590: 4.89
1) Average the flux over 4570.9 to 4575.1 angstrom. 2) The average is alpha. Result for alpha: 3.25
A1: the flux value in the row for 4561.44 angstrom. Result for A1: 5.69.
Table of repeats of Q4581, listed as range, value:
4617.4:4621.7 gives 8.21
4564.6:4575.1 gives 8.07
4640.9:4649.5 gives 9.01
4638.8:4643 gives 5.89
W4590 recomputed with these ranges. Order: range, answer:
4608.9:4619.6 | 7.39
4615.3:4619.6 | 8.39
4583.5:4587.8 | 4.82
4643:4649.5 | 5.28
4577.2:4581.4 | 4.46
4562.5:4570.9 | 7.49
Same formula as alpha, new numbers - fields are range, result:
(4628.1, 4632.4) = 7.01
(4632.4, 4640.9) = 8.16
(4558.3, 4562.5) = 5.2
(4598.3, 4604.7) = 4.39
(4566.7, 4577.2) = 5.56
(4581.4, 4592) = 4.93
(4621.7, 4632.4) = 5.27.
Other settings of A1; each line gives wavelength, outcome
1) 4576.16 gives 5.59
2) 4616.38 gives 8.6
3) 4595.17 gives 0.48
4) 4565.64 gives 7.37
